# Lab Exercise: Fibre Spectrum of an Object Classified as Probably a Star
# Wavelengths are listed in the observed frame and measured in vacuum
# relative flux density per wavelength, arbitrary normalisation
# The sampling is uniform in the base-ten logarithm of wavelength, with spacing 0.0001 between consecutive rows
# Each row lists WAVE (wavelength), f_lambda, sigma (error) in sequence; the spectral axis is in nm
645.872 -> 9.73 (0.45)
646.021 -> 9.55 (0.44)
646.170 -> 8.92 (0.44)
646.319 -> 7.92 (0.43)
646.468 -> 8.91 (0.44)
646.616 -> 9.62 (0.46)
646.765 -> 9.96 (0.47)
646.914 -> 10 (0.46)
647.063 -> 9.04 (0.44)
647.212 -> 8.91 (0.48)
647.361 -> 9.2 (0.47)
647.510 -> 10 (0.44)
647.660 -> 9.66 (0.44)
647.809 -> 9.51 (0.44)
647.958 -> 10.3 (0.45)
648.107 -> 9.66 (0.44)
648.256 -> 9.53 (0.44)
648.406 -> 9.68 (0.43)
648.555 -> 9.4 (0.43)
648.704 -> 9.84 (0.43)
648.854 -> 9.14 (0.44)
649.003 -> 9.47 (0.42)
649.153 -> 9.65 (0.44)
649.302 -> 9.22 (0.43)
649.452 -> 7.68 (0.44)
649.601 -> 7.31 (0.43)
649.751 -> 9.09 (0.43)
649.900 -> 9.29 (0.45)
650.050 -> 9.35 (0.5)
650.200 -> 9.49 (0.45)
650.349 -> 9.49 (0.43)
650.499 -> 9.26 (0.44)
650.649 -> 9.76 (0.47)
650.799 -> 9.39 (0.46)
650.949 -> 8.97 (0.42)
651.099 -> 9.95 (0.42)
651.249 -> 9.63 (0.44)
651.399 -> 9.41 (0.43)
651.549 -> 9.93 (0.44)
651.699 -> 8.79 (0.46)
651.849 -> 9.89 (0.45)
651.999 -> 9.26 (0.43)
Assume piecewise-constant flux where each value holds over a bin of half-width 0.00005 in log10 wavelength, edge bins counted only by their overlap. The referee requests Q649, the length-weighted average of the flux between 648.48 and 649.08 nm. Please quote 9.46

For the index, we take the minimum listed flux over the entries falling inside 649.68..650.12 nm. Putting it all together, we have 9.09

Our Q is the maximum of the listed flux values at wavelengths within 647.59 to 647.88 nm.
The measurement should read 9.66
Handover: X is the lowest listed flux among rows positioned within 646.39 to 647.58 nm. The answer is 8.91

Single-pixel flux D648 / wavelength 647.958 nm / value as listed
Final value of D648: 10.3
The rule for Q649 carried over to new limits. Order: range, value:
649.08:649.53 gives 8.85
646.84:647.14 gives 9.51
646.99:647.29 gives 8.98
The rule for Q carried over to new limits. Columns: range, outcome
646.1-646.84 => 9.96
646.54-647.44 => 10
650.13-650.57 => 9.49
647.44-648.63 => 10.3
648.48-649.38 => 9.84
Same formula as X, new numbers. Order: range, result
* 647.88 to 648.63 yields 9.4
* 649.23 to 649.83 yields 7.31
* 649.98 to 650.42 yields 9.35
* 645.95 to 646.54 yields 7.92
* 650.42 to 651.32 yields 8.97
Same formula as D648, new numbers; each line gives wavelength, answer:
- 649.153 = 9.65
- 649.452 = 7.68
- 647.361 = 9.2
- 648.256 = 9.53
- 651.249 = 9.63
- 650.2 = 9.49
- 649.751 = 9.09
